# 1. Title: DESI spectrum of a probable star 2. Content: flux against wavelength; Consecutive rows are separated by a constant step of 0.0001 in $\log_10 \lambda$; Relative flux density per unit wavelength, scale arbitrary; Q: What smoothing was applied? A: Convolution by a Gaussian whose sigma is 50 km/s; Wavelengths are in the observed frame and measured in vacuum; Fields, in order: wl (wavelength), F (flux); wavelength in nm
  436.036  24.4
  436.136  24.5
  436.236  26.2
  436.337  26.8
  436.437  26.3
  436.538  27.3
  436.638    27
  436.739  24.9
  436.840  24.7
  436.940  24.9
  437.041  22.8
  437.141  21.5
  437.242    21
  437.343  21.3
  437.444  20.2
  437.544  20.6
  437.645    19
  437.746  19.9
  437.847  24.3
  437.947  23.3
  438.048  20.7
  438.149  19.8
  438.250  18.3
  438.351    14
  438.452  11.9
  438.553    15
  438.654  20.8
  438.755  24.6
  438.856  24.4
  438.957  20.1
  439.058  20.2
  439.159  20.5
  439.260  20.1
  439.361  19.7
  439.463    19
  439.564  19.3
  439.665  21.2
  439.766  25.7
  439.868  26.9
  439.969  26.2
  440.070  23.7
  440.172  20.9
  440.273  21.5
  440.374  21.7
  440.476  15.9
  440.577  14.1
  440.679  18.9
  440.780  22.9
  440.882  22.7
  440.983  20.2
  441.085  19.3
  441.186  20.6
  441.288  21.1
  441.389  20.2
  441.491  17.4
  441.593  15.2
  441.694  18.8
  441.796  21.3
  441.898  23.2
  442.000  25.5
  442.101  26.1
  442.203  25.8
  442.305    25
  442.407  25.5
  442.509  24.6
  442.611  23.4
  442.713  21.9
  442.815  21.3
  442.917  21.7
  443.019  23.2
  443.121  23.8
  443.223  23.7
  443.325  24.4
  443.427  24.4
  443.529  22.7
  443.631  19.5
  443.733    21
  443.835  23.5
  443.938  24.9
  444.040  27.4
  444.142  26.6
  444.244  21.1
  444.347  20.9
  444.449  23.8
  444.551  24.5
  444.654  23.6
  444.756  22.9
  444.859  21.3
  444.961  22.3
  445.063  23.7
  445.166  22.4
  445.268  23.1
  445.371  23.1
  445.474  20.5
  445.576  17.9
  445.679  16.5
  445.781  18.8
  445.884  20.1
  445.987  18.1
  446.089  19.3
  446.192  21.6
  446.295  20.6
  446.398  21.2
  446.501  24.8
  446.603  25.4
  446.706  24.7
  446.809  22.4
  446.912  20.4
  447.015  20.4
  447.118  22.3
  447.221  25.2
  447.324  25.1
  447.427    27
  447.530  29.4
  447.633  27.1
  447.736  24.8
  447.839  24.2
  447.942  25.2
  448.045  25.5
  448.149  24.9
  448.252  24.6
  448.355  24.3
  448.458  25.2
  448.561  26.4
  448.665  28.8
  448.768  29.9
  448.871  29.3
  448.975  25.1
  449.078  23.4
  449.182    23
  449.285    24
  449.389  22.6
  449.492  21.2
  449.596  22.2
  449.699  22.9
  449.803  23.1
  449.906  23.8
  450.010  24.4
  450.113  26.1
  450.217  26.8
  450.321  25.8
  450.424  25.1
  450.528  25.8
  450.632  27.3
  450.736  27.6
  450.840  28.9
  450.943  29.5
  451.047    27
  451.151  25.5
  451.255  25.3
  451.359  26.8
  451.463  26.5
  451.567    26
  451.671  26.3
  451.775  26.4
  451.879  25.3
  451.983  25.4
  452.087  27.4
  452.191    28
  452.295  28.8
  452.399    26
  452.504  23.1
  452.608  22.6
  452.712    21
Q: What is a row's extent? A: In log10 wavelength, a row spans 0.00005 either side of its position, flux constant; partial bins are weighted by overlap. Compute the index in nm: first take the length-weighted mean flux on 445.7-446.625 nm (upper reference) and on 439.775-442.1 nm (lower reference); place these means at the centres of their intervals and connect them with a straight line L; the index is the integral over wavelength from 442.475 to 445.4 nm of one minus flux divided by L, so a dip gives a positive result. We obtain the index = -0.31 nm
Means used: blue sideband 21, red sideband 20.8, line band 23.1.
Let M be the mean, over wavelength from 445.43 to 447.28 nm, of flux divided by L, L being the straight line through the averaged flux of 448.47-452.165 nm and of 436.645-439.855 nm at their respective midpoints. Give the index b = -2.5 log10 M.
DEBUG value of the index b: 0.146 mag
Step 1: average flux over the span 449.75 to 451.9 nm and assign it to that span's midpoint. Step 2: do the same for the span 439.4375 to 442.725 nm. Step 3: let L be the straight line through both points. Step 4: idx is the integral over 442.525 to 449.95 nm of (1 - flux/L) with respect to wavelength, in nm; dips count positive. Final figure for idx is 0.22 nm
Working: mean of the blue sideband 21.7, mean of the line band 23.3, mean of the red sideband 26.2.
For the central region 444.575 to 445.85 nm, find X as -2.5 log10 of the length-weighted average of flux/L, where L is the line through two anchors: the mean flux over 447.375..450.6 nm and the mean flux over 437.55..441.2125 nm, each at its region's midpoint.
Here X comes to 0.10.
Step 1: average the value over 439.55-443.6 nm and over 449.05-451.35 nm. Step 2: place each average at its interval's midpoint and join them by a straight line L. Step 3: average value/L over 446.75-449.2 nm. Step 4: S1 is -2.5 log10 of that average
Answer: -0.04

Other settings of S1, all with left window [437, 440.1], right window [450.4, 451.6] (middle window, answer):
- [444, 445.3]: 0.02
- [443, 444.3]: -0.01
